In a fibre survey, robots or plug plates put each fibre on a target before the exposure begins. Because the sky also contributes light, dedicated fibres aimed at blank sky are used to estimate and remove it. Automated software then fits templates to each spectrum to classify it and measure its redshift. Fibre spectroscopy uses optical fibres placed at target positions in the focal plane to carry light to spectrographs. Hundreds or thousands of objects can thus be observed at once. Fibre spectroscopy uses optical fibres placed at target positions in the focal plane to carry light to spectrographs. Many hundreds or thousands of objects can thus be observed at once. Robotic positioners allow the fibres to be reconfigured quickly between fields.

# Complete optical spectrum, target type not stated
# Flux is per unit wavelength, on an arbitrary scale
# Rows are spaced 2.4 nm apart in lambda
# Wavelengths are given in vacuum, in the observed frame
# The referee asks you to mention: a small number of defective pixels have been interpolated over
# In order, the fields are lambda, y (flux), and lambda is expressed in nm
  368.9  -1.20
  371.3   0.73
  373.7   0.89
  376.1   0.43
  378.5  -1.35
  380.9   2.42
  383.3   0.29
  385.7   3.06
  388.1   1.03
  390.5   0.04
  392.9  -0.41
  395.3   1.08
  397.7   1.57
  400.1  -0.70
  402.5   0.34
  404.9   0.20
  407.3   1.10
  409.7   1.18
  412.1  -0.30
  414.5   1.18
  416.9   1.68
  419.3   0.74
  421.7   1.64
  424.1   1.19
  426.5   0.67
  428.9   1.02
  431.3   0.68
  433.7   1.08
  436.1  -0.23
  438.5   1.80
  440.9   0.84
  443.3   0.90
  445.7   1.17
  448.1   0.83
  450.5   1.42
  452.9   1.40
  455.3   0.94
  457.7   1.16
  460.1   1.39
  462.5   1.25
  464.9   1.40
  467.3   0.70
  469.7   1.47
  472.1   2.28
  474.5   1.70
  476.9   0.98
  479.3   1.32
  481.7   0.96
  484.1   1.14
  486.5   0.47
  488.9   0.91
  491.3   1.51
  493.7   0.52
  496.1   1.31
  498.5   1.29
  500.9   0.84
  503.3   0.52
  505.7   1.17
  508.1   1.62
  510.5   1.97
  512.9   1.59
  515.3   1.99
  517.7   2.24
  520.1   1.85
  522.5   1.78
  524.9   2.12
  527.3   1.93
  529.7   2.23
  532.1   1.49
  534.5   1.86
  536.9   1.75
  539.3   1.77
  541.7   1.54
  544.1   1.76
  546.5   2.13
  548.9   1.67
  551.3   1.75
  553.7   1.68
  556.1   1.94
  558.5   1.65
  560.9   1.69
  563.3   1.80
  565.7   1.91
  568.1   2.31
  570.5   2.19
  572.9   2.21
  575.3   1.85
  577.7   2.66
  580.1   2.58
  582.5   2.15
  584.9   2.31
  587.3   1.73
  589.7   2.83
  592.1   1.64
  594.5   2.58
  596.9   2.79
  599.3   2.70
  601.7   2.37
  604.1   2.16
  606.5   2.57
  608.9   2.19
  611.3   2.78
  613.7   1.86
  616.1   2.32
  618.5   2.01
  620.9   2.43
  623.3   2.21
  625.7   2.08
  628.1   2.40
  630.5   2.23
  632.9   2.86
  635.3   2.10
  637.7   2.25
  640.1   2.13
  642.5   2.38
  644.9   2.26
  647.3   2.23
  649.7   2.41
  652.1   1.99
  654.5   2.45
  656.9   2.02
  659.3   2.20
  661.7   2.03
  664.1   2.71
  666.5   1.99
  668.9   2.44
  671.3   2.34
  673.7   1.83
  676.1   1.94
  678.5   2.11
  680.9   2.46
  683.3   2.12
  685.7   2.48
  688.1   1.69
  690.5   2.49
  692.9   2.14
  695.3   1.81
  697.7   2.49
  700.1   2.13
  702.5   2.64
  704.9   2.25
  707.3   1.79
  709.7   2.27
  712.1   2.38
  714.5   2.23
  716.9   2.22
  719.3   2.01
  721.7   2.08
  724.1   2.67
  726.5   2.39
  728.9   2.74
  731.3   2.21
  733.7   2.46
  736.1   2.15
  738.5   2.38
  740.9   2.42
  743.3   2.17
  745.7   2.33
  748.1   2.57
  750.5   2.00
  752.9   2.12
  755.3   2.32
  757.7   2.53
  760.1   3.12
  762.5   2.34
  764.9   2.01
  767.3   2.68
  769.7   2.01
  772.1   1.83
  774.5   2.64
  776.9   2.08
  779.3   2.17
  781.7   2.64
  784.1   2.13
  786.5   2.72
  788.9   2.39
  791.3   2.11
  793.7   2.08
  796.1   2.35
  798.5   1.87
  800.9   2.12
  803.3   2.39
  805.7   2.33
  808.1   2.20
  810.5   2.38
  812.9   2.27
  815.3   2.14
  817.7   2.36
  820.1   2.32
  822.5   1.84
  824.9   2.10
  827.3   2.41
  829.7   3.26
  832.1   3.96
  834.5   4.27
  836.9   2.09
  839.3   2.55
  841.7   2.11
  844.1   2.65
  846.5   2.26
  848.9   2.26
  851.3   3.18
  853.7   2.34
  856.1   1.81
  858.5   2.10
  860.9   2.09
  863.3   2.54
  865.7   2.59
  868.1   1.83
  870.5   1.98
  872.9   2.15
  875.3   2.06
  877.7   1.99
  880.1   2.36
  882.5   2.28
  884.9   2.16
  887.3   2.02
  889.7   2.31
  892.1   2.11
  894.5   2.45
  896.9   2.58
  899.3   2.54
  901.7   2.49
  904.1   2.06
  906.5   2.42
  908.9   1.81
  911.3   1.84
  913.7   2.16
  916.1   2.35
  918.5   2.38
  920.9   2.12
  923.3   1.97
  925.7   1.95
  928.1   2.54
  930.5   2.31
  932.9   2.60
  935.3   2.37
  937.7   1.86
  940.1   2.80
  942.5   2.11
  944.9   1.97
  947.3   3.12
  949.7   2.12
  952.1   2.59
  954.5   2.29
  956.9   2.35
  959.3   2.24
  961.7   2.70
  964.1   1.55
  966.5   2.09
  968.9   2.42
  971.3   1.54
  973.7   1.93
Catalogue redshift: 0.266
